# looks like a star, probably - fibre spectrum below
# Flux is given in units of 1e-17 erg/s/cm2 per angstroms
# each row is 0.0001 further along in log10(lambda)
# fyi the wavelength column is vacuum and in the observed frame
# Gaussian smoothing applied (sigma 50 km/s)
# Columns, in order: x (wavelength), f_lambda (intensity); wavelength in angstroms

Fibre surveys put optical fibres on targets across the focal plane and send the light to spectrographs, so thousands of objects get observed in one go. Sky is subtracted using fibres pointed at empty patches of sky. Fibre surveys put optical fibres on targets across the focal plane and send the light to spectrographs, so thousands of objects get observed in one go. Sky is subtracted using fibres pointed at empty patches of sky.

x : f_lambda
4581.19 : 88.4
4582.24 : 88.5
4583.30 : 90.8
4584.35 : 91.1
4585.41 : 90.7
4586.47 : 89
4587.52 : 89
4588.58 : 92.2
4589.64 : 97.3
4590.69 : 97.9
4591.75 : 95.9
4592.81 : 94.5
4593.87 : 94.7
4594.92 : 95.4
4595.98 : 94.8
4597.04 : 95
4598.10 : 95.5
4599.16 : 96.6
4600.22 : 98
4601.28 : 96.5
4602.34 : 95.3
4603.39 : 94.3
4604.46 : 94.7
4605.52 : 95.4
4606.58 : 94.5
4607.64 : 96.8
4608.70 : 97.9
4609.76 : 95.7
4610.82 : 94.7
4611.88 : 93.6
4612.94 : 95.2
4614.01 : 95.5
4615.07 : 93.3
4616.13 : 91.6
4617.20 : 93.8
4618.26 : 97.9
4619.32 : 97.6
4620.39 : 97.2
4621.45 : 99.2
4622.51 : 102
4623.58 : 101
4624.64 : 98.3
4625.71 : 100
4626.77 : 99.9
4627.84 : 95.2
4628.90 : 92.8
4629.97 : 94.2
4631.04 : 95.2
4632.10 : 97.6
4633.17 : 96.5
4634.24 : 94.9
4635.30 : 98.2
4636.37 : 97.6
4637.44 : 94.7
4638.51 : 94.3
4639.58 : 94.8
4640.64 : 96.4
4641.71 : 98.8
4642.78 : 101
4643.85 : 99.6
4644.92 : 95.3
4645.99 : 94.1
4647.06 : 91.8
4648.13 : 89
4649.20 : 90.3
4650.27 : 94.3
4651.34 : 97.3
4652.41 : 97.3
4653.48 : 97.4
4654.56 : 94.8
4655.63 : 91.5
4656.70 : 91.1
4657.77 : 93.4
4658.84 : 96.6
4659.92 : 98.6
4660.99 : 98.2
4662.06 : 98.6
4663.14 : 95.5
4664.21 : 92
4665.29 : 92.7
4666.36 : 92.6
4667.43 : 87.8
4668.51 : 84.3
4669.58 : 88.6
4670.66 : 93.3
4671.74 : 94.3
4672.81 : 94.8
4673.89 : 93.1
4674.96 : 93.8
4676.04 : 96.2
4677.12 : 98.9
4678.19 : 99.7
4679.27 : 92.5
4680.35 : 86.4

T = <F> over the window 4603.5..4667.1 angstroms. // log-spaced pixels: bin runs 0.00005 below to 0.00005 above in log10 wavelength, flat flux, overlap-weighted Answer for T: 95.7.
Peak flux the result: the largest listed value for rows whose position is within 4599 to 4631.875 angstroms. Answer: 102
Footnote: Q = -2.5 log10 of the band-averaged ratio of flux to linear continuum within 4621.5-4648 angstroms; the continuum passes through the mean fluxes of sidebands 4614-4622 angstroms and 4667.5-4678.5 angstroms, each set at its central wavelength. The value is -0.02 mag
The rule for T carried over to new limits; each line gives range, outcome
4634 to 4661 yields 95.4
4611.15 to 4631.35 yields 96.5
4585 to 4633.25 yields 95.7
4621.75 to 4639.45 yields 97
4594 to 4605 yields 95.6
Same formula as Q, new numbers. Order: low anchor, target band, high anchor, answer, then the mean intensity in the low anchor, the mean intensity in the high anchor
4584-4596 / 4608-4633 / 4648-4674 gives -0.03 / 93.5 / 93.6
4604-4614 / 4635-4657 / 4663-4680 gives -0.01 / 95.4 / 93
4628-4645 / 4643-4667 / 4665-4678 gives 0.00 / 96.4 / 92.8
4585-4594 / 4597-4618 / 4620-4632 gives 0.00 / 93.4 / 97.8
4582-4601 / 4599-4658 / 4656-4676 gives -0.03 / 93.8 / 93.4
